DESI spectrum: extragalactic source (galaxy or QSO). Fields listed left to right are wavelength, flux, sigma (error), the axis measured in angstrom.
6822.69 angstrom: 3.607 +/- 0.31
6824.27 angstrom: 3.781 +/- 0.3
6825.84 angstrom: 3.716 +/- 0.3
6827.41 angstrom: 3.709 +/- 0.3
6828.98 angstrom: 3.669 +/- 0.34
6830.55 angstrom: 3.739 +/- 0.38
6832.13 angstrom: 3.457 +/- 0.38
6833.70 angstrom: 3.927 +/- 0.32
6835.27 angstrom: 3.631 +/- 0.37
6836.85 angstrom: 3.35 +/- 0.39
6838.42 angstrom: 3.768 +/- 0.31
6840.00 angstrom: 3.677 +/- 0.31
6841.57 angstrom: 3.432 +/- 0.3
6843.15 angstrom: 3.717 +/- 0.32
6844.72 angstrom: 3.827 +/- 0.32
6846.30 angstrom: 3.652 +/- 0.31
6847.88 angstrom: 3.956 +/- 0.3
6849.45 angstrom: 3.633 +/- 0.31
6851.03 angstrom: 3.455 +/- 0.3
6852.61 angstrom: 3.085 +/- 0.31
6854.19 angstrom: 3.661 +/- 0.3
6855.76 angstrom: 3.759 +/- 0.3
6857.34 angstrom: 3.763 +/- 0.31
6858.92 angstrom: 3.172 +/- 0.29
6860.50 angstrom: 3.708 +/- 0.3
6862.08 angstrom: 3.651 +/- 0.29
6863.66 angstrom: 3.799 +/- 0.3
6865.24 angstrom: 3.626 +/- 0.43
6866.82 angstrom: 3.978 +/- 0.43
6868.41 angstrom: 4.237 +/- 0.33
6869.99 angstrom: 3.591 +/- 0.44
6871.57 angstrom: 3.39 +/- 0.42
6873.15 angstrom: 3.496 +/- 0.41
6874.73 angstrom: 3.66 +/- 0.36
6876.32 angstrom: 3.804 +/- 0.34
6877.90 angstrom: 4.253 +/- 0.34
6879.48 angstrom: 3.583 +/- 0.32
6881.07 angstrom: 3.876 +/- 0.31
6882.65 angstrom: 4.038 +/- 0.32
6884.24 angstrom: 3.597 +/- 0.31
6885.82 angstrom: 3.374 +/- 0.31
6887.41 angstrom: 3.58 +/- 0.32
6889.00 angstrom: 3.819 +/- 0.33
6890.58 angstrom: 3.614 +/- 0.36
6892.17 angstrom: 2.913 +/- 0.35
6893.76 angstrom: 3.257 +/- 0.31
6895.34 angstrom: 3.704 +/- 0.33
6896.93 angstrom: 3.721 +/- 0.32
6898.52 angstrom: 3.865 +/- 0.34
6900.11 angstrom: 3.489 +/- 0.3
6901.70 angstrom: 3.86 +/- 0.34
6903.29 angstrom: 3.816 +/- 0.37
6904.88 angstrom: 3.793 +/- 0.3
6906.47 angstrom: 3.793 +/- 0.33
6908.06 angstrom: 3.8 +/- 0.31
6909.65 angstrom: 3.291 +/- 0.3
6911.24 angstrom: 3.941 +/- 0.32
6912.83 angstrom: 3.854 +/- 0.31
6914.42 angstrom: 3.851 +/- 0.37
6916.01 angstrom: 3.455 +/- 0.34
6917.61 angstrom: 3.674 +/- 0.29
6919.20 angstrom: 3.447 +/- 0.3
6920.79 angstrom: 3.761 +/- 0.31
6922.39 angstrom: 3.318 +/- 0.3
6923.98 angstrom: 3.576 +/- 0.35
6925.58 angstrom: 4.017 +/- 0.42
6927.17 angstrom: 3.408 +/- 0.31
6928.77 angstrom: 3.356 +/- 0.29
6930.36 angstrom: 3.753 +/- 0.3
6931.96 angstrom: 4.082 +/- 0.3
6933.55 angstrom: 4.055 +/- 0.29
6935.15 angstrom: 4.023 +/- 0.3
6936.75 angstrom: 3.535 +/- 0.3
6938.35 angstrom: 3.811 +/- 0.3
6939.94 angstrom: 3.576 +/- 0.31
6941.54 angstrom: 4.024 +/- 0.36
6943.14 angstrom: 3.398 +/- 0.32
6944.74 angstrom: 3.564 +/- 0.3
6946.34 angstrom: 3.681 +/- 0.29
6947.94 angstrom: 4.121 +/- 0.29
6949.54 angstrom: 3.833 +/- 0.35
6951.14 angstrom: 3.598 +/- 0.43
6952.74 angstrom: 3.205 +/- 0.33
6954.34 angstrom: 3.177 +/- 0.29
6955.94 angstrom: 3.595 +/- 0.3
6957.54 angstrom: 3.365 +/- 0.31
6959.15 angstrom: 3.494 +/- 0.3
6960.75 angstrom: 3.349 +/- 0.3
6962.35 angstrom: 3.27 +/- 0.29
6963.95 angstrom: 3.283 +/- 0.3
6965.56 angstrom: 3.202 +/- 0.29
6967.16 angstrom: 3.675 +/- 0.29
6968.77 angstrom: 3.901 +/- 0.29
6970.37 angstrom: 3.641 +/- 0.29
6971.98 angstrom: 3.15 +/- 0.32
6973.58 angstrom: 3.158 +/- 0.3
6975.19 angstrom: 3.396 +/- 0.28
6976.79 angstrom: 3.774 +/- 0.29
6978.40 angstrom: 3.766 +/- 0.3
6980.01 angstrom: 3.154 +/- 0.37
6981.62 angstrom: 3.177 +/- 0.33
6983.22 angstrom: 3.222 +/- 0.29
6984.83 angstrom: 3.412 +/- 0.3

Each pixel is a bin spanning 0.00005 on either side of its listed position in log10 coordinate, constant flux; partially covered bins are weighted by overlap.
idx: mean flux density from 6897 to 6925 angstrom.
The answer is 3.68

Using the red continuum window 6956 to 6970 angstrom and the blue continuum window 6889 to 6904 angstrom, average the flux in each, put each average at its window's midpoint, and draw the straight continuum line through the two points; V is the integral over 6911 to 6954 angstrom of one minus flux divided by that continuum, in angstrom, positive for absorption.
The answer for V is -2.1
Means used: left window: 3.59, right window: 3.46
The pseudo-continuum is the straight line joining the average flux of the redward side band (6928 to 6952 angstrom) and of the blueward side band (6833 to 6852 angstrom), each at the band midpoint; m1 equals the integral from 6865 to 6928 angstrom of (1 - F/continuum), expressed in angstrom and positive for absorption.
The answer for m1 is 0.6 angstrom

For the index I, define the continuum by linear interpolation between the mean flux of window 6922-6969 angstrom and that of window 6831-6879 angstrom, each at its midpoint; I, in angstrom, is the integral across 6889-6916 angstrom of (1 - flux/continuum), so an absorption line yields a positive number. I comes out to -0.2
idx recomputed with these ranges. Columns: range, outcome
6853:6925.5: 3.67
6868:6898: 3.65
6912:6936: 3.71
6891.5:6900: 3.5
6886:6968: 3.62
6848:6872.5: 3.64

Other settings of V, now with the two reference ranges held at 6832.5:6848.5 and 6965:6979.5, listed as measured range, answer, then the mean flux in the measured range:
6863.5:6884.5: -0.82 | 3.78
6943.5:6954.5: -0.21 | 3.61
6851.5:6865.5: 0.33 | 3.58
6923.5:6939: -0.85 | 3.76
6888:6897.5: 0.31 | 3.5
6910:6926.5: -0.42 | 3.68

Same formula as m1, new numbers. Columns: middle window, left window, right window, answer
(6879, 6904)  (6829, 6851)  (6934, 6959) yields 0.1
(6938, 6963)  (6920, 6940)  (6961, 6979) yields 0.2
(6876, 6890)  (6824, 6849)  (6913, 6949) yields -0.3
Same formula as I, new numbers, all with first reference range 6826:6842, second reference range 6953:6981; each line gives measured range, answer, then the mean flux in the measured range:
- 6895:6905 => -0.6 angstrom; 3.75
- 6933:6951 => -1.6 angstrom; 3.77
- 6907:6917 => -0.5 angstrom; 3.7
